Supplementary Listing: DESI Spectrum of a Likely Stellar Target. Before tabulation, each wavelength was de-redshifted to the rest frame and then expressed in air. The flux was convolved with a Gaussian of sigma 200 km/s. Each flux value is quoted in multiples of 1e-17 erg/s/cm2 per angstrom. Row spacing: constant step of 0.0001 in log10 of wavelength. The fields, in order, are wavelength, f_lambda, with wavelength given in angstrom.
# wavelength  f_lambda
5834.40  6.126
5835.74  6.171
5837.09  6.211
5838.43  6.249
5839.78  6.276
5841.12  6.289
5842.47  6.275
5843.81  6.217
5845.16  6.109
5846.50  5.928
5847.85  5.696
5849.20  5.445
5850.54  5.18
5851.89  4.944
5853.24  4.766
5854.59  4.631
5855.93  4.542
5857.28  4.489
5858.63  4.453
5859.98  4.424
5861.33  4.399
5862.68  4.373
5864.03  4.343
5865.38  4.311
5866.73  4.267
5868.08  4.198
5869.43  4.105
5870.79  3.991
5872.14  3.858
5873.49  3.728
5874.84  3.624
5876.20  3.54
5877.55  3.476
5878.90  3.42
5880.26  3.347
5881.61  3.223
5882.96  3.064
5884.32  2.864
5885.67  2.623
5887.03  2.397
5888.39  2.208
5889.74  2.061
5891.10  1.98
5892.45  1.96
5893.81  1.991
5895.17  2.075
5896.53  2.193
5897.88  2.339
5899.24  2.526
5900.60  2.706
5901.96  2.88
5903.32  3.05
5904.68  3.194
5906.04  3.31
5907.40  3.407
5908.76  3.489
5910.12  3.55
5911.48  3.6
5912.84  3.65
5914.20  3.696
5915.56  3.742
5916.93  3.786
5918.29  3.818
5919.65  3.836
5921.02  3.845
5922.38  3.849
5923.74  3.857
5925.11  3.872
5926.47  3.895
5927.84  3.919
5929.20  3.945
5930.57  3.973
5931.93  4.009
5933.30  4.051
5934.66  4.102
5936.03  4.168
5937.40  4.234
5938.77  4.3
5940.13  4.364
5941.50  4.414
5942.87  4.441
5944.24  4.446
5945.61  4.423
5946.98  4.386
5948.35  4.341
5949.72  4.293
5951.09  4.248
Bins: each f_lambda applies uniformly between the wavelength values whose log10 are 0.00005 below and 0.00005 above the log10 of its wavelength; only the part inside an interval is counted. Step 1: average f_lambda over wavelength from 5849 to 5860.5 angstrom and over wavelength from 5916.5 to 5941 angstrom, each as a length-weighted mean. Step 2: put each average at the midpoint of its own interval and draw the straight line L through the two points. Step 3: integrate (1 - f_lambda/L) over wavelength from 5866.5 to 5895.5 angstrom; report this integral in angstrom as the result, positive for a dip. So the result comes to 9.1 angstrom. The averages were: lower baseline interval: 4.74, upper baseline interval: 4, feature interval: 3.08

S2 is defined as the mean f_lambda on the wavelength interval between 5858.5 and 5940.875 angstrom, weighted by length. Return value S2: 3.49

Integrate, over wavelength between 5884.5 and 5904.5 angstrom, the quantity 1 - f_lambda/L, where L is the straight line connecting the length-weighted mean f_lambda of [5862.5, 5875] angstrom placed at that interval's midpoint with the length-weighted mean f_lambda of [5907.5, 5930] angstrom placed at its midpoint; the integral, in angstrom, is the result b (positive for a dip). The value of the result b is 7.8 angstrom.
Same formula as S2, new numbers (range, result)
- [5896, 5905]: 2.69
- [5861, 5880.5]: 3.94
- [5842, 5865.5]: 5.04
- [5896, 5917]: 3.19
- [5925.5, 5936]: 3.99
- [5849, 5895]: 3.67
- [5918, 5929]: 3.87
